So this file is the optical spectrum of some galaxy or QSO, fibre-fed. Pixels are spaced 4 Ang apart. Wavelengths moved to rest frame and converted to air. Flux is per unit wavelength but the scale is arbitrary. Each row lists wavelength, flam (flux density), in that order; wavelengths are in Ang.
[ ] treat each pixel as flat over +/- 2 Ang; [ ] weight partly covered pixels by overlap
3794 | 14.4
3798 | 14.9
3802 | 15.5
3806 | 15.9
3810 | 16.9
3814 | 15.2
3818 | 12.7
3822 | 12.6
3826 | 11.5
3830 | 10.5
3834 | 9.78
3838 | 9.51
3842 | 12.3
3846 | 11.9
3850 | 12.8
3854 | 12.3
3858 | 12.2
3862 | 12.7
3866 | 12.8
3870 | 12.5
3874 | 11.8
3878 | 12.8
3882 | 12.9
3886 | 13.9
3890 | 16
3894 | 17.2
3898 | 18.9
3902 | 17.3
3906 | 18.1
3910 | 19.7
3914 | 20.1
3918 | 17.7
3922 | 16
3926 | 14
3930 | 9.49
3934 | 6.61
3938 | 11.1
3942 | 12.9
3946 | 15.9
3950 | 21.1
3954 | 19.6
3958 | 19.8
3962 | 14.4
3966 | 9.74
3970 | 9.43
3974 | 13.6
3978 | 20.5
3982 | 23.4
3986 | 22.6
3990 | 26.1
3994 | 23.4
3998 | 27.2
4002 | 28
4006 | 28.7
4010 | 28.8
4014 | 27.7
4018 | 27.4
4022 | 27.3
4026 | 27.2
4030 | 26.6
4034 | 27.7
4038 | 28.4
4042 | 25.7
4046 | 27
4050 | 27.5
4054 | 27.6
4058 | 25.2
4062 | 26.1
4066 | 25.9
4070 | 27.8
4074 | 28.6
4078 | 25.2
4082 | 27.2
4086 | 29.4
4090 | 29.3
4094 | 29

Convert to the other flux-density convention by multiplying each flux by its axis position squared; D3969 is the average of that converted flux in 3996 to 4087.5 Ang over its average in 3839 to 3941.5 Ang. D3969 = 2.09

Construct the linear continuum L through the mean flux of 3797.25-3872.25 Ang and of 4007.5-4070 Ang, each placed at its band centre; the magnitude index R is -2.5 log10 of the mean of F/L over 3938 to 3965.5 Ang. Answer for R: 0.27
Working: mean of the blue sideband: 12.8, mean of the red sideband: 27.1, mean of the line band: 16.4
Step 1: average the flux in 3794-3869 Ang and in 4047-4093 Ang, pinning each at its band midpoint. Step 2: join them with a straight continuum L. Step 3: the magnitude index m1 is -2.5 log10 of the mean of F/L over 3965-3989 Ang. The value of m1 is 0.26 mag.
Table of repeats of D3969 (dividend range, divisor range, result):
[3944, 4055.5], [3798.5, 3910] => 1.82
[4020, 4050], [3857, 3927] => 1.89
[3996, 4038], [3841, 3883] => 2.41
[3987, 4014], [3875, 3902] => 1.86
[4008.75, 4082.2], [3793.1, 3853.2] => 2.33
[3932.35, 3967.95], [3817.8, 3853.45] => 1.35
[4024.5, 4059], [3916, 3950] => 2.12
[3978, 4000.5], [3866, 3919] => 1.60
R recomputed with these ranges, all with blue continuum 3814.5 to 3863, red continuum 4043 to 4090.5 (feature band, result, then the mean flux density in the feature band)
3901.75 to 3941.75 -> 0.16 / 14.8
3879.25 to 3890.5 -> 0.08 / 13.9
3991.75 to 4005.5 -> -0.17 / 26.5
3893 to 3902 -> -0.14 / 18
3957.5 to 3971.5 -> 0.50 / 12.8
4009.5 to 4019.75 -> -0.18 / 27.9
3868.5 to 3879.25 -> 0.15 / 12.3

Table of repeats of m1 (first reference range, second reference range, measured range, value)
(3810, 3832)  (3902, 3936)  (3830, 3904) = 0.07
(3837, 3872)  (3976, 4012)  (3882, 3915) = -0.06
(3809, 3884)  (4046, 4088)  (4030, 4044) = -0.09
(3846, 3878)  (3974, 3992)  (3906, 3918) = -0.17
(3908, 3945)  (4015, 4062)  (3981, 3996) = -0.13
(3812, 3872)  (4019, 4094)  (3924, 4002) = 0.22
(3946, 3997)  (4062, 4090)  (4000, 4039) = -0.22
